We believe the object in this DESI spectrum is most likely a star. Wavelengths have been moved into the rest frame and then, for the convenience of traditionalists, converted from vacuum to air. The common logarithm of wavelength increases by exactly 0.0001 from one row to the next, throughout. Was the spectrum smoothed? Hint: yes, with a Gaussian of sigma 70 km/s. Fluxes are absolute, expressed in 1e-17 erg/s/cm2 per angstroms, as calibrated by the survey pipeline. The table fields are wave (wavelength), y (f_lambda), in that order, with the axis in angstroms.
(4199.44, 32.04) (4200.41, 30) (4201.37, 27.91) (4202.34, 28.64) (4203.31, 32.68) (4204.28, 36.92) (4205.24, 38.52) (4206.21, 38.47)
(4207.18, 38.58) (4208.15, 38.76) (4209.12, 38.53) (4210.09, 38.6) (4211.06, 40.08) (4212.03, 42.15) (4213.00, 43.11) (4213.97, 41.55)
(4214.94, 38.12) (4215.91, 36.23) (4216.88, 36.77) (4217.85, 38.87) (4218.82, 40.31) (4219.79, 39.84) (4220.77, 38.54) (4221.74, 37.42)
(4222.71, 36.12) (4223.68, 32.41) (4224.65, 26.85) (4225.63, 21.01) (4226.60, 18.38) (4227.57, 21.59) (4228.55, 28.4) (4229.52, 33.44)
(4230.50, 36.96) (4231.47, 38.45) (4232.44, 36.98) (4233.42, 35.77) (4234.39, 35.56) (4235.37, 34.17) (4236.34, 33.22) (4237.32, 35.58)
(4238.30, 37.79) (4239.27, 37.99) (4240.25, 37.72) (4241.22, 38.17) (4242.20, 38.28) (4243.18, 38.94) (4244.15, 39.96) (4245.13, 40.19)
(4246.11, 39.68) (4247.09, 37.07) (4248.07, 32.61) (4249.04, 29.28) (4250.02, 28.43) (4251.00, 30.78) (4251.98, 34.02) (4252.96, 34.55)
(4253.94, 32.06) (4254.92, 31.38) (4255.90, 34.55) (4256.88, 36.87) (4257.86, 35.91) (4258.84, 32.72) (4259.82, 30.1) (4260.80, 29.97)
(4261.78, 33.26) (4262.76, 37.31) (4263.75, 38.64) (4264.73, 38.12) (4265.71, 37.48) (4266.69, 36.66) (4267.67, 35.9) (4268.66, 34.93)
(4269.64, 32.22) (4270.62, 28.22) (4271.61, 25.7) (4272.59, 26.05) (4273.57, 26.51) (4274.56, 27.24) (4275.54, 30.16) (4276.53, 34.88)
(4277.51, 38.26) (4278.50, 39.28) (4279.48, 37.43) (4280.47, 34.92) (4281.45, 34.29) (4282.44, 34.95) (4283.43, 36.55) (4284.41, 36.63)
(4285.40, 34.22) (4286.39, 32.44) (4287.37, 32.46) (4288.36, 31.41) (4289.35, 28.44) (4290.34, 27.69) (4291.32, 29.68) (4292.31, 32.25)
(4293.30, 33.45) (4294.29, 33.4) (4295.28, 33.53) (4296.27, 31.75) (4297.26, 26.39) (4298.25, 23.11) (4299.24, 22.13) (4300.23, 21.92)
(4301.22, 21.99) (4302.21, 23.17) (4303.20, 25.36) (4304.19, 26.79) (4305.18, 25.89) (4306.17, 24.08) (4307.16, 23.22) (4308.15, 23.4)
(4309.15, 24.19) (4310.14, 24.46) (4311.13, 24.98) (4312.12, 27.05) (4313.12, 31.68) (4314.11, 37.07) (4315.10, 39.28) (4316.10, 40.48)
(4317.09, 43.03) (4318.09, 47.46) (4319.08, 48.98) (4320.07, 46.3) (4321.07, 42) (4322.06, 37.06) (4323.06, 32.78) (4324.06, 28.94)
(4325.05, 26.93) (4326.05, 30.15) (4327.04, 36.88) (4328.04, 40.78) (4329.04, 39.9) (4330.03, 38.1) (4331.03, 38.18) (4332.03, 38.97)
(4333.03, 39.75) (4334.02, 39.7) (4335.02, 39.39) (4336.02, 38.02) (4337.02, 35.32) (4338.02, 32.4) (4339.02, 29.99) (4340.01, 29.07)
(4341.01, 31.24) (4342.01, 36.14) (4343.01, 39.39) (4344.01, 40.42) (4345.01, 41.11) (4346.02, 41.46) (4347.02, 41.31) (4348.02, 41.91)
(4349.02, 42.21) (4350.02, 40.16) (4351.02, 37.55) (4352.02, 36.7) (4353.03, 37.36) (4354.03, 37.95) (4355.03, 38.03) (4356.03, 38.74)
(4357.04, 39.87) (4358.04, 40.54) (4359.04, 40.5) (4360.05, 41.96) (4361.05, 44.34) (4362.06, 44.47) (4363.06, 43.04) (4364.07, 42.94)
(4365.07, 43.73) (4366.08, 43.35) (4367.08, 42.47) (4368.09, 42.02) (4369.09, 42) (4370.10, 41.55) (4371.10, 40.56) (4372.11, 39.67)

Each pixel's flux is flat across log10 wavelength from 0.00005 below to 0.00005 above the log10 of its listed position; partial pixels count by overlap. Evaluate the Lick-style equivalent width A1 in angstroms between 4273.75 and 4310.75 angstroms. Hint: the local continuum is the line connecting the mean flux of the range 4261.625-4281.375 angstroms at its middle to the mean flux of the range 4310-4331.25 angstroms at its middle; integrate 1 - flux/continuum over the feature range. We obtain 5.4 angstroms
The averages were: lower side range 33.7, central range 29.7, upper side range 36.7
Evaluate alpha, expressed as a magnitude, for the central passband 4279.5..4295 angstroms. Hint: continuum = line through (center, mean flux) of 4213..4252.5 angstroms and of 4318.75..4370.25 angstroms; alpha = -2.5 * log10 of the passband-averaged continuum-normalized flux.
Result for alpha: 0.12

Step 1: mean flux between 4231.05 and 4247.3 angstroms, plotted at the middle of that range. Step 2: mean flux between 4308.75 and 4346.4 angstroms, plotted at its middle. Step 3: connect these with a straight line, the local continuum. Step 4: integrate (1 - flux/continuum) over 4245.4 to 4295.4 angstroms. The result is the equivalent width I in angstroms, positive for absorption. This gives 5.07 angstroms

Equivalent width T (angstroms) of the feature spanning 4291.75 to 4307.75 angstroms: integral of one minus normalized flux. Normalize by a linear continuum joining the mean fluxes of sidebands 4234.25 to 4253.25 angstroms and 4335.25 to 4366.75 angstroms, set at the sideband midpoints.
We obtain 4.6 angstroms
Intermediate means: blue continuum 35.7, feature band 26.8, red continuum 39.1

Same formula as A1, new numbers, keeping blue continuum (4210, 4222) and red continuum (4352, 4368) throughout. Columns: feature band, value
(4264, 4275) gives 2.2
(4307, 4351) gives 4.8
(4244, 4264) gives 2.9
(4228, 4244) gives 1.4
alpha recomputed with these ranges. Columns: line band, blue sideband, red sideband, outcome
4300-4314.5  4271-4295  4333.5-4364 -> 0.33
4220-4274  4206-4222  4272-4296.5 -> 0.07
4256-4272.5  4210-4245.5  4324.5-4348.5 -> 0.07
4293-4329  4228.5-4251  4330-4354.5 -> 0.18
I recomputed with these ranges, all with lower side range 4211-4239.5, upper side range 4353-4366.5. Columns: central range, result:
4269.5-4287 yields 2.2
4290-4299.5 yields 2.2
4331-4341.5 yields 1.2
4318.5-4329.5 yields 0.6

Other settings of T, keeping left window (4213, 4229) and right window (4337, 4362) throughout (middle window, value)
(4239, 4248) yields -1.04 angstroms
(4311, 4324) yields -0.41 angstroms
